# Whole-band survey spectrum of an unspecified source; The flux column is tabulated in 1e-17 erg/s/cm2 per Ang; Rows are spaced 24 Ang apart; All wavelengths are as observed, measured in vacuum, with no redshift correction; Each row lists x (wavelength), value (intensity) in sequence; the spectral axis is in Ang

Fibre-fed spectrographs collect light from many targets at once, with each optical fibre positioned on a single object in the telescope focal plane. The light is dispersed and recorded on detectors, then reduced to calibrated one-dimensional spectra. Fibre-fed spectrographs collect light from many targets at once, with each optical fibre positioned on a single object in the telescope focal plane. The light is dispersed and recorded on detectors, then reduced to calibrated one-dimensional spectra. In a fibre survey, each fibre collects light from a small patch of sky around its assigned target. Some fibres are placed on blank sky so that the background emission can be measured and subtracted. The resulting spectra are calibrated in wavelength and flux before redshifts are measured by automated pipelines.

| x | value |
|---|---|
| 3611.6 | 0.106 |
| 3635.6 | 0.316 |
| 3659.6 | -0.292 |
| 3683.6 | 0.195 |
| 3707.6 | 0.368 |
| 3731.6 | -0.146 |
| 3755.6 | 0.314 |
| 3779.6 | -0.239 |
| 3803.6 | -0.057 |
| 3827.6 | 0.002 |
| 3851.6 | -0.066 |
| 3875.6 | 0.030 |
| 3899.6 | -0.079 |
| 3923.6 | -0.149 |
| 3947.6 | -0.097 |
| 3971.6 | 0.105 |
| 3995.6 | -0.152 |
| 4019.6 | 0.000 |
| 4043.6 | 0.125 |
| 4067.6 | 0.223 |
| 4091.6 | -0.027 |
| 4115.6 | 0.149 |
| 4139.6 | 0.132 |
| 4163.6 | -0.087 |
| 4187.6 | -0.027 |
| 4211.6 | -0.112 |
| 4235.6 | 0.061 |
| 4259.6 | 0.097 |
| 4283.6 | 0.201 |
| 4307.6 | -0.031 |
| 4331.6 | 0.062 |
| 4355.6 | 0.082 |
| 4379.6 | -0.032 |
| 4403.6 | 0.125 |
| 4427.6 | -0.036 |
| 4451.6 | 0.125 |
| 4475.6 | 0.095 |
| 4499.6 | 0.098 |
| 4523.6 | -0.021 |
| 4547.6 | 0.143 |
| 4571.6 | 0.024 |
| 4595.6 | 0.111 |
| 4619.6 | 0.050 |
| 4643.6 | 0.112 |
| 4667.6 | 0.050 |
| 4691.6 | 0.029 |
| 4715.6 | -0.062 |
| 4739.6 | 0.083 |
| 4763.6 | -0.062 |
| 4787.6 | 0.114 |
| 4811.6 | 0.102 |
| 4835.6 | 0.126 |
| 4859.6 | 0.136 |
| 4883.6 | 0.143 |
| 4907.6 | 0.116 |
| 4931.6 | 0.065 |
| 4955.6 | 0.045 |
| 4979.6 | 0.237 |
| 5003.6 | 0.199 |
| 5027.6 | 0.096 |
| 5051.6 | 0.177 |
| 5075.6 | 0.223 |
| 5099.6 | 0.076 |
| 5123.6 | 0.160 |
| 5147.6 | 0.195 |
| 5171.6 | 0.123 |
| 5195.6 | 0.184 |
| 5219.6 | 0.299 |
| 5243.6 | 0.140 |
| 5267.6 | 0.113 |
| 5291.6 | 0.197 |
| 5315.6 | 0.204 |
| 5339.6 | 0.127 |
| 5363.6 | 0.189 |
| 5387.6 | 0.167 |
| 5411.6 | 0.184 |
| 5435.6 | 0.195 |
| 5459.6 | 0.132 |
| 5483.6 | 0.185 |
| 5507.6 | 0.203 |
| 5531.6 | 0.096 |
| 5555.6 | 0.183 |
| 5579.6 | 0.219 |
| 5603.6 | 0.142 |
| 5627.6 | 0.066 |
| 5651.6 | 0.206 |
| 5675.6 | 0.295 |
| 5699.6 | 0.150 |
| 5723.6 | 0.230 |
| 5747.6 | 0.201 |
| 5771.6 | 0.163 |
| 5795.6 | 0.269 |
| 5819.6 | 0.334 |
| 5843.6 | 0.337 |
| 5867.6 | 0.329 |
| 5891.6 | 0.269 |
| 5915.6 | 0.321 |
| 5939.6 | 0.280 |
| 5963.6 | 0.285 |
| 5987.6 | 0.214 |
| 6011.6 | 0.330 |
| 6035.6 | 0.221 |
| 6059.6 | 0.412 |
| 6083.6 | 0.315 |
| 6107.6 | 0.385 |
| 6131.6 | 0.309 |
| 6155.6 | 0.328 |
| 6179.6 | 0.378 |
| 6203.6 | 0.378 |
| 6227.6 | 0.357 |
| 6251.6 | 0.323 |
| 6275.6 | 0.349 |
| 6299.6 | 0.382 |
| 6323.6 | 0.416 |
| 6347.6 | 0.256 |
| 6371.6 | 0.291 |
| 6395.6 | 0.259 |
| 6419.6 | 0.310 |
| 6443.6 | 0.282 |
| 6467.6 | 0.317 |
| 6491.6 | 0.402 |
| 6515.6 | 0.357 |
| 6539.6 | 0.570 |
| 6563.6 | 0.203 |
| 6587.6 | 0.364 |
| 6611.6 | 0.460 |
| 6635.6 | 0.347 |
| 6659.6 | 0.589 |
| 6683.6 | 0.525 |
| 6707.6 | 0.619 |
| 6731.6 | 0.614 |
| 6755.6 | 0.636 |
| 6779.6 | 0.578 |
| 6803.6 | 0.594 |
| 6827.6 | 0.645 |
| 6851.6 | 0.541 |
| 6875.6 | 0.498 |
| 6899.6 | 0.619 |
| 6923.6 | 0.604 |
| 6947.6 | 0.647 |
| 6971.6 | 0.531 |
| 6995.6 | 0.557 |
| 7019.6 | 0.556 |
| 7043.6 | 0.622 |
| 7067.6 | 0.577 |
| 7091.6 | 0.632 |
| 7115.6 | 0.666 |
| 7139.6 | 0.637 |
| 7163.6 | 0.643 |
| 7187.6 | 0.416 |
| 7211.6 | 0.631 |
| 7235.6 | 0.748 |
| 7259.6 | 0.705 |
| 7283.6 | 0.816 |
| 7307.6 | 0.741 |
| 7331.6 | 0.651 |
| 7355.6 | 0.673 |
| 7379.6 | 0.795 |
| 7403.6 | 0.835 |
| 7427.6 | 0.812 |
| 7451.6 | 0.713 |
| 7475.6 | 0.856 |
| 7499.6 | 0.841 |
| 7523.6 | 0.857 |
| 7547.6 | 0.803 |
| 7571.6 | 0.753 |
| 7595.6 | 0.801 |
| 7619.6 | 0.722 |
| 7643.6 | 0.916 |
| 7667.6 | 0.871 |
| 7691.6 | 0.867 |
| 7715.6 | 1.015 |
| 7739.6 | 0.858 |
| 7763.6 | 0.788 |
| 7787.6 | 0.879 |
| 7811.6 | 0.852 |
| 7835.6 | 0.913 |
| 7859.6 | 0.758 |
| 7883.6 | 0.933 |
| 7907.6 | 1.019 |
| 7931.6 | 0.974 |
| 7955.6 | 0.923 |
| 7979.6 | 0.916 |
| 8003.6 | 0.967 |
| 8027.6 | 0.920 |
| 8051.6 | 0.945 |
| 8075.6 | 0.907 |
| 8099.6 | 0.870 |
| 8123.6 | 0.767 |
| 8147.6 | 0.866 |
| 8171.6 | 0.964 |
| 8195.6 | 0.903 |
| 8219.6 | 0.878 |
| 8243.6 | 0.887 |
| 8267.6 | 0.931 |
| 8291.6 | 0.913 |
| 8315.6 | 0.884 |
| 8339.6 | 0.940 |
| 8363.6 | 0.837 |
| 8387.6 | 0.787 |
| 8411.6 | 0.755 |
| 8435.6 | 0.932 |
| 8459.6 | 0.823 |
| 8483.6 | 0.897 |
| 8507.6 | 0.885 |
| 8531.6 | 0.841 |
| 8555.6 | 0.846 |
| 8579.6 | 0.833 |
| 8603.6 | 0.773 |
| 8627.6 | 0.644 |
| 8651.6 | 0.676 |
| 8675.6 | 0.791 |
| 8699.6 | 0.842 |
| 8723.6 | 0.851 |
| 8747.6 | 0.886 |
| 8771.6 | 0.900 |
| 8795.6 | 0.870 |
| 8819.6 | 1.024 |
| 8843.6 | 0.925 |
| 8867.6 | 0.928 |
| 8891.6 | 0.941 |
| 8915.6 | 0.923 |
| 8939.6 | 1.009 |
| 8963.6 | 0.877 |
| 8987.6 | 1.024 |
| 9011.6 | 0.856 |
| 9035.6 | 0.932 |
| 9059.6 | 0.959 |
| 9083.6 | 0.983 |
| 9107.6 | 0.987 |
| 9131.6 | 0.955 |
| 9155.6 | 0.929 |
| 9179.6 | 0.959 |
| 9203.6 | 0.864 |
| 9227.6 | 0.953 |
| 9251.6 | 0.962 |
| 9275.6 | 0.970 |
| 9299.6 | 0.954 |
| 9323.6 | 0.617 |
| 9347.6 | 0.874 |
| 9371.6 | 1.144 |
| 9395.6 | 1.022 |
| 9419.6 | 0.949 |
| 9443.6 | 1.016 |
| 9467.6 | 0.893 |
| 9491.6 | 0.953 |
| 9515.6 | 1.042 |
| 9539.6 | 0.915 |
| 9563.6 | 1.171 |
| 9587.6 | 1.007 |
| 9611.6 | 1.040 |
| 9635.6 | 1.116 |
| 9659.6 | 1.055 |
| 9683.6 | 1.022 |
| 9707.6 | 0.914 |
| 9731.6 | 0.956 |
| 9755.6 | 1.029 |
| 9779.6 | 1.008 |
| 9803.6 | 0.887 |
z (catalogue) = 0.670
